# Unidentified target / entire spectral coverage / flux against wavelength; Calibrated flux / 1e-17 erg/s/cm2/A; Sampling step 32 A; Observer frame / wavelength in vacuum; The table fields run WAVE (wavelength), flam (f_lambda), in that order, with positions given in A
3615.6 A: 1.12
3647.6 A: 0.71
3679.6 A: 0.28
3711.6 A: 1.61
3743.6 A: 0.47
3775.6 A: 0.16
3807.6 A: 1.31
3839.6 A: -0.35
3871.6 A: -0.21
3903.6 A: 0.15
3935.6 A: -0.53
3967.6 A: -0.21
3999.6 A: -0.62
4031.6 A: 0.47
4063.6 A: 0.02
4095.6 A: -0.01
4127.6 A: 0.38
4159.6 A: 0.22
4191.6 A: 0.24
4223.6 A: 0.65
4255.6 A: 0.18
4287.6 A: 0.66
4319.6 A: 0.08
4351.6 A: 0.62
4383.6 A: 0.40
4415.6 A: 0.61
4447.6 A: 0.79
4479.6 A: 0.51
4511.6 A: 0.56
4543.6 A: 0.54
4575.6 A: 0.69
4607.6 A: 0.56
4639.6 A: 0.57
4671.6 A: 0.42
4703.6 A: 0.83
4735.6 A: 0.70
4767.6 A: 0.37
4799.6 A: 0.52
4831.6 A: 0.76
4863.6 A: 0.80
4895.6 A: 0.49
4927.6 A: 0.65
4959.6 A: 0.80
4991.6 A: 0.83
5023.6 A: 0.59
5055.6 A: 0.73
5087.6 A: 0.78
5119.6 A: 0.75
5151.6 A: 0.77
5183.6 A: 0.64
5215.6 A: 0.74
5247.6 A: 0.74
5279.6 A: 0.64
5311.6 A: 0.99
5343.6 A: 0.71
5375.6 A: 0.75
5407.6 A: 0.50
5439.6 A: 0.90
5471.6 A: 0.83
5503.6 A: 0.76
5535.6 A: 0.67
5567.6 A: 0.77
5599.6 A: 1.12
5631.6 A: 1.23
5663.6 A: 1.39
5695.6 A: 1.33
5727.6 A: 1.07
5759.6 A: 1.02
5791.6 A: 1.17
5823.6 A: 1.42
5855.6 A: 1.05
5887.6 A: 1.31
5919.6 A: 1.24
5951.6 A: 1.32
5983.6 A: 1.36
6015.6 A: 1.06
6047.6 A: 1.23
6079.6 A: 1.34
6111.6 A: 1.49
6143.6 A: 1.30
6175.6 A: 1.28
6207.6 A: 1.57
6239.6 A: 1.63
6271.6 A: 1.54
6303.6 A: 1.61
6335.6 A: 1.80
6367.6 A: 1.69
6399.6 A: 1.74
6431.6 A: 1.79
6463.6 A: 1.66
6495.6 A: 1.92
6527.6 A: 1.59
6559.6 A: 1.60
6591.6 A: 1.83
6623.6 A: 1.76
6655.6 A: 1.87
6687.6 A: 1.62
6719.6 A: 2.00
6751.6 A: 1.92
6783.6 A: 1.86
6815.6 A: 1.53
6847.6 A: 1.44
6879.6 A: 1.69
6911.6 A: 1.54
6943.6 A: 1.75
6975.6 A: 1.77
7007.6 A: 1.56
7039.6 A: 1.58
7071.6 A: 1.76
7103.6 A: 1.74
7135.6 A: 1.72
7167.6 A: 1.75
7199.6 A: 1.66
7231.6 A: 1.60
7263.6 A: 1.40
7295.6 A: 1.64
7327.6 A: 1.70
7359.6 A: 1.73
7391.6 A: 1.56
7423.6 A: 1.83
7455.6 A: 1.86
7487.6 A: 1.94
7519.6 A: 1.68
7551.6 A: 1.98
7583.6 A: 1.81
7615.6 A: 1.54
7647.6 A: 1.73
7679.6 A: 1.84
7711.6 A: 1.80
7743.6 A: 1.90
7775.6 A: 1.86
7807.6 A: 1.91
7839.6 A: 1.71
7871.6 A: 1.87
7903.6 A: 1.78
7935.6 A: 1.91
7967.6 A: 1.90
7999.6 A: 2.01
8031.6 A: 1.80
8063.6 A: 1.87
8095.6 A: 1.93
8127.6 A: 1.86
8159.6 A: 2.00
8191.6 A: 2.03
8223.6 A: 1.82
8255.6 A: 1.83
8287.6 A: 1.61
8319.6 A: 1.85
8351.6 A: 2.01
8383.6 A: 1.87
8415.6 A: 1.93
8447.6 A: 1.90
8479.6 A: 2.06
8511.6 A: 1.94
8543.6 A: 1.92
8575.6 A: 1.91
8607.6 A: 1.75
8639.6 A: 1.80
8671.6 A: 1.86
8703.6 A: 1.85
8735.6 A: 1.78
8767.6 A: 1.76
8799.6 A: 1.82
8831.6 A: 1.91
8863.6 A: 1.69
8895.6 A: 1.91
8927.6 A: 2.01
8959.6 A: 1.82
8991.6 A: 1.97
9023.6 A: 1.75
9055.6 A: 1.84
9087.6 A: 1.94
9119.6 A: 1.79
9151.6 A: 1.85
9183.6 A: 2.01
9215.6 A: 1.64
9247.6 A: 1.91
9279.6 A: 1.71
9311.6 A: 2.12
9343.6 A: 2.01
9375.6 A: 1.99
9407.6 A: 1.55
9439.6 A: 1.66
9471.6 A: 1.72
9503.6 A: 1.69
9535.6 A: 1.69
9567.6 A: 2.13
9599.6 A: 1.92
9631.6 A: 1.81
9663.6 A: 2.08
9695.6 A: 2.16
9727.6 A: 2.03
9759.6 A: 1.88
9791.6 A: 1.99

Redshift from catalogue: 0.40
